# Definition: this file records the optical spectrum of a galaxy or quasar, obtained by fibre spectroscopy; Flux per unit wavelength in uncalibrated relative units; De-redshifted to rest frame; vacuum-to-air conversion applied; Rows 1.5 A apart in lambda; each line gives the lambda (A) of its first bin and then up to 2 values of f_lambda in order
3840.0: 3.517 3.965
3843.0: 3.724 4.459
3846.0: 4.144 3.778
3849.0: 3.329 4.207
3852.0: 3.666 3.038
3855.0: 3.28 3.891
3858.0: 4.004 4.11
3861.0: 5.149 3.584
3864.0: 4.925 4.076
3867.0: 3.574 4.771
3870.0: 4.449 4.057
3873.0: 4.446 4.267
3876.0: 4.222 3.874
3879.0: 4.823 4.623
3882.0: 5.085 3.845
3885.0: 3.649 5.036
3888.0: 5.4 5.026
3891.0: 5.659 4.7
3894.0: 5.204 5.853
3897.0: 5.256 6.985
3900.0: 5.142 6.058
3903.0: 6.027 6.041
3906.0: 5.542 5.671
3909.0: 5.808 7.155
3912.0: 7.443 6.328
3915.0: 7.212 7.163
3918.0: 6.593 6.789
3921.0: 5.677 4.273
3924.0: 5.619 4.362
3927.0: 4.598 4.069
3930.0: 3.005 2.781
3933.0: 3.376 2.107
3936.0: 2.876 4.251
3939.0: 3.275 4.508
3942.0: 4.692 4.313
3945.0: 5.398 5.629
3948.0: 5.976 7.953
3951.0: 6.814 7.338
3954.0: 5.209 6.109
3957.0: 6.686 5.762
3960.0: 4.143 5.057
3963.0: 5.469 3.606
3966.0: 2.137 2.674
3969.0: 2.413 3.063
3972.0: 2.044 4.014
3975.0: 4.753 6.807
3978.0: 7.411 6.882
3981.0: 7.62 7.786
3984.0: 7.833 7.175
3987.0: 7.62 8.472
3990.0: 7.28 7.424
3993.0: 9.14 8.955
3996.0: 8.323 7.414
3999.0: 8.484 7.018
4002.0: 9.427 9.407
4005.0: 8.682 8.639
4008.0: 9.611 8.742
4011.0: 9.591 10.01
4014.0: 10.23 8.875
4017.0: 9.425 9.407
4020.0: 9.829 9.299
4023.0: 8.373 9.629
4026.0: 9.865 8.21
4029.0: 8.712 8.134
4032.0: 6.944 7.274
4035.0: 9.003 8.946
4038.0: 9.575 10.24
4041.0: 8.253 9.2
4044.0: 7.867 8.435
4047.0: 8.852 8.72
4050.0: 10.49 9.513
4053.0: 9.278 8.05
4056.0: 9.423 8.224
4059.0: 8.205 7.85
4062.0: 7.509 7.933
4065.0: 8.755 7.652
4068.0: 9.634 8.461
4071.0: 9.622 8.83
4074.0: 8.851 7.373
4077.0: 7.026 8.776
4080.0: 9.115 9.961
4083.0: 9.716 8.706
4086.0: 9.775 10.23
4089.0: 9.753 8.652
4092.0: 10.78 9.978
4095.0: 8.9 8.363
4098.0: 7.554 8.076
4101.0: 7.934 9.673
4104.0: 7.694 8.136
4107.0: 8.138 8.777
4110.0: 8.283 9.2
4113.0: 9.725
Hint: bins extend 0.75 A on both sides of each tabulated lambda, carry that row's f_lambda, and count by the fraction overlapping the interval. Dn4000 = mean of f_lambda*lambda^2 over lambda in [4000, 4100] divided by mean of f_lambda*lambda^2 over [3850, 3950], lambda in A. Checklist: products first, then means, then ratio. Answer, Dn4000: 1.97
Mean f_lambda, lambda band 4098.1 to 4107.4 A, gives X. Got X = 8.23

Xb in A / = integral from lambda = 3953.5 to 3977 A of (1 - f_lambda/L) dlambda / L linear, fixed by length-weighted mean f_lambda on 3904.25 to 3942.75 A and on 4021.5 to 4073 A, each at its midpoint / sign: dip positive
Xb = 7.2 A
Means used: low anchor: 5.03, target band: 4.34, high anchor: 8.7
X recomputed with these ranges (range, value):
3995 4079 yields 8.75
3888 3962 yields 5.38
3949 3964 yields 5.98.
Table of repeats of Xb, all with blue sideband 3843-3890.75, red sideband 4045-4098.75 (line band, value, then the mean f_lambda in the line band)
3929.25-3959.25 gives 5.6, 4.9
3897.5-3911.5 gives -2.7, 6.06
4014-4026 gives -2.6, 9.36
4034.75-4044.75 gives -1.1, 9.01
